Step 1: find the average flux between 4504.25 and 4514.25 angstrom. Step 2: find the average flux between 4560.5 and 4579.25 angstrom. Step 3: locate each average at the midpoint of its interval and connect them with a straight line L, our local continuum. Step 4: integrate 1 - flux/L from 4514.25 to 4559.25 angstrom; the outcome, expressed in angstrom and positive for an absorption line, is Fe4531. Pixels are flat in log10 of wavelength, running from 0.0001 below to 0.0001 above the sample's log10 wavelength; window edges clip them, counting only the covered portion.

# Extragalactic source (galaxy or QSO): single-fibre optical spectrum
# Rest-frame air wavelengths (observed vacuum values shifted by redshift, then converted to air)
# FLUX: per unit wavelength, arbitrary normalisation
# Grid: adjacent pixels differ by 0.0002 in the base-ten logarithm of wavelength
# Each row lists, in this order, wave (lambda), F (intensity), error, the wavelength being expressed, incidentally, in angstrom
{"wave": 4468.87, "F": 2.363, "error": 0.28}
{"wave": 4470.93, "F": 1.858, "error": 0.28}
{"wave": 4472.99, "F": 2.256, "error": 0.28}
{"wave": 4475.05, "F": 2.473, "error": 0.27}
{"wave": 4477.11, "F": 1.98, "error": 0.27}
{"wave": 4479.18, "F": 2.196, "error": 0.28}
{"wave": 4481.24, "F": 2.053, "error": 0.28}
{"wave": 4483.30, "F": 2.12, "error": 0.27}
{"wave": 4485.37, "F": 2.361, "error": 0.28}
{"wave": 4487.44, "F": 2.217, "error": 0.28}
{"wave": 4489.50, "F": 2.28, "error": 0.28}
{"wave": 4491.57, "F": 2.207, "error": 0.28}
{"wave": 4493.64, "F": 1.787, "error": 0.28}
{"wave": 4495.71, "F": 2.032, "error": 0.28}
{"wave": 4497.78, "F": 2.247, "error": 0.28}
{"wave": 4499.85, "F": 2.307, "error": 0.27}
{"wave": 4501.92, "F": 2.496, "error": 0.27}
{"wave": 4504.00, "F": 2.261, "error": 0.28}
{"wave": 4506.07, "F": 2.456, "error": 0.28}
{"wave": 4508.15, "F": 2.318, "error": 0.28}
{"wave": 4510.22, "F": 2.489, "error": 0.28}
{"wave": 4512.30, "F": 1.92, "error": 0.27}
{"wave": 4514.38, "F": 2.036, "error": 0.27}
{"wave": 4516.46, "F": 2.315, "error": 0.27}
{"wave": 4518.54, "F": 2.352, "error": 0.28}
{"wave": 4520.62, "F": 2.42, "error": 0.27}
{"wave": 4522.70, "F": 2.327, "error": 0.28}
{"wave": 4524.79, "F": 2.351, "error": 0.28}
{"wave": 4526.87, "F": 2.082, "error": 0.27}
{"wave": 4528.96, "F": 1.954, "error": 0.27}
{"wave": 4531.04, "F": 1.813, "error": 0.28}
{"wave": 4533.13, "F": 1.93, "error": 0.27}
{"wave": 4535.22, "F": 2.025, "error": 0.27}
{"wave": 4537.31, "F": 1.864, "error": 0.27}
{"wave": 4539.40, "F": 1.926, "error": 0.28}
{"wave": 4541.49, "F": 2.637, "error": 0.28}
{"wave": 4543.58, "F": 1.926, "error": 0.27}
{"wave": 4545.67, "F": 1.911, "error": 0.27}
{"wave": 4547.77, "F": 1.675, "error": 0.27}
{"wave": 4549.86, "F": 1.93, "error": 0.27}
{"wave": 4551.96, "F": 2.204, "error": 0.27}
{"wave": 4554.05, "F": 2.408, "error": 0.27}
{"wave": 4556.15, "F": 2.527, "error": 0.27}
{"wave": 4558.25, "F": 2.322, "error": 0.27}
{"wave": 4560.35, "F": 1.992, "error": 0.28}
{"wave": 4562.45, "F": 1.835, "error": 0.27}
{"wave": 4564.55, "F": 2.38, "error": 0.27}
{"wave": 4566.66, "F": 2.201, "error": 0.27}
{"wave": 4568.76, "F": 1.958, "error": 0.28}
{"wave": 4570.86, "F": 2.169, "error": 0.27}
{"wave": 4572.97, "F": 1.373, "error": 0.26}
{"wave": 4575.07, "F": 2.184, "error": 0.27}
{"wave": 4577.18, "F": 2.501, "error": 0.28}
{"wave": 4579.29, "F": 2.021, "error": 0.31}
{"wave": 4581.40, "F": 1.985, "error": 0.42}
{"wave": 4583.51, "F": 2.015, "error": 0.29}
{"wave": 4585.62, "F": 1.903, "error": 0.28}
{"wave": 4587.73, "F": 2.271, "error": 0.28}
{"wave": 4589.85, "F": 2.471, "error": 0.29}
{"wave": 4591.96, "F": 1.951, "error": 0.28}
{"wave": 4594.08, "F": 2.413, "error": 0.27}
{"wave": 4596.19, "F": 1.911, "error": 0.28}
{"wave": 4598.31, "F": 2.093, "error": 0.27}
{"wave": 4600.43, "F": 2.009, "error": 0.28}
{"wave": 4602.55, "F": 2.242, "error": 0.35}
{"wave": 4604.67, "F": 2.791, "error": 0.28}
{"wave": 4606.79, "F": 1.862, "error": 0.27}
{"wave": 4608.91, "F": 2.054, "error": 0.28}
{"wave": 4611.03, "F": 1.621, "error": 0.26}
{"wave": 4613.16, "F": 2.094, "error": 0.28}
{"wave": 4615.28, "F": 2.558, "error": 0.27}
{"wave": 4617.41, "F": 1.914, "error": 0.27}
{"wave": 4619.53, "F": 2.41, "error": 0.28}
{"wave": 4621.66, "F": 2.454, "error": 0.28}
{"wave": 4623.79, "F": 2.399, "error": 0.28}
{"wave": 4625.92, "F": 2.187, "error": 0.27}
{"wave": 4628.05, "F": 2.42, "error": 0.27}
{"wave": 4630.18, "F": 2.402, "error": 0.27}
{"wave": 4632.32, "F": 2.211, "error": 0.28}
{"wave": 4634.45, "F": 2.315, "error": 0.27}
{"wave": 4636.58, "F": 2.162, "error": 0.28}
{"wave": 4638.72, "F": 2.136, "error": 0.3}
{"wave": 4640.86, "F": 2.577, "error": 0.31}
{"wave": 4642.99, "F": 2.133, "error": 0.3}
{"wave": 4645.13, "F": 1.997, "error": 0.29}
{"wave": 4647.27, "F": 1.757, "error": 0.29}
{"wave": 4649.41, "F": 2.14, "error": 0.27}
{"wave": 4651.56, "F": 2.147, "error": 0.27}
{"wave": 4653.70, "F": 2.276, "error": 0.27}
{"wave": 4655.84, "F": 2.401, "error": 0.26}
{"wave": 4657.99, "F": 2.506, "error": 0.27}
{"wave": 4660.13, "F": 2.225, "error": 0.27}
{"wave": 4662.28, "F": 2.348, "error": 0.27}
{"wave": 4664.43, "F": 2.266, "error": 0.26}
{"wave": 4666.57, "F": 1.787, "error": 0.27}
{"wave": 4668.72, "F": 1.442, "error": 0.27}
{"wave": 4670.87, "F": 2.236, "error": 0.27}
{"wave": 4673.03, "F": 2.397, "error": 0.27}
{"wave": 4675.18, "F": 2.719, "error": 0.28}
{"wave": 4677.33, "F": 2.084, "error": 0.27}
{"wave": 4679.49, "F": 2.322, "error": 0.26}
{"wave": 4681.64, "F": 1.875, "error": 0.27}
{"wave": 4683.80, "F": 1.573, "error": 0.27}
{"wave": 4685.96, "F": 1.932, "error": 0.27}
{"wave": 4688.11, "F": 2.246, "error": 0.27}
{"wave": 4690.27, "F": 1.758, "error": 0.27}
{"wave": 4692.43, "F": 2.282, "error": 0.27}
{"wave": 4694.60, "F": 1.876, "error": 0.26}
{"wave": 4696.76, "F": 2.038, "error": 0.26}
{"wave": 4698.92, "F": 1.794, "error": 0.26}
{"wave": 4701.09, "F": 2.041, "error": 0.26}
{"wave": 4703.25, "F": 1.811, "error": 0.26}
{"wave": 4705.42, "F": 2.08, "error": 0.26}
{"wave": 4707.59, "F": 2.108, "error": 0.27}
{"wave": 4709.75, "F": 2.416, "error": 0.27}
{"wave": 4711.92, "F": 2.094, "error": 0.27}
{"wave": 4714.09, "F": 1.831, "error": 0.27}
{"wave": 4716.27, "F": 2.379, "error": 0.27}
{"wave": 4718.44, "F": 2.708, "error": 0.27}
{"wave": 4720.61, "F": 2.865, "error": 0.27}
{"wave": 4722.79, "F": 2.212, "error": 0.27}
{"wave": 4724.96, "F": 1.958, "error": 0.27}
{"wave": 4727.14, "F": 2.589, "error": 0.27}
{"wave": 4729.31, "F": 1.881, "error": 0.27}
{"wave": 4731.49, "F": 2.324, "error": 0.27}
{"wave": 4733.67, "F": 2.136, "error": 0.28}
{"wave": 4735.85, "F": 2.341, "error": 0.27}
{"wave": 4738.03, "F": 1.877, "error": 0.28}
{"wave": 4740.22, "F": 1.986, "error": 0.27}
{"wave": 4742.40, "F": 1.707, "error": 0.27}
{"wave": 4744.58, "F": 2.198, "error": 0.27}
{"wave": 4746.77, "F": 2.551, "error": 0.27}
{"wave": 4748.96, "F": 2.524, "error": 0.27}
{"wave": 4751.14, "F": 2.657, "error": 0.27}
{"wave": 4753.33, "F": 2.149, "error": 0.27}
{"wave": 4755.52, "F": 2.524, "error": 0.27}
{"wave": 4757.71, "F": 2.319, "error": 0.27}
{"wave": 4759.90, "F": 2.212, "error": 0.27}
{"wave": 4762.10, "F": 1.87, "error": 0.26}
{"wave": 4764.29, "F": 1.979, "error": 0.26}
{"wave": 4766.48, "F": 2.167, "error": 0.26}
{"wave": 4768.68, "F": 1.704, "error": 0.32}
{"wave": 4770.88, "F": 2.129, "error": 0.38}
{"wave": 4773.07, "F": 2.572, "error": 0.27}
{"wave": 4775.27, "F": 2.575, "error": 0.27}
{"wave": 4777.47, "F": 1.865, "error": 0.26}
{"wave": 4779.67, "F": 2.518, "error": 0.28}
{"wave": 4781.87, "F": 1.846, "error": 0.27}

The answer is 0.9 angstrom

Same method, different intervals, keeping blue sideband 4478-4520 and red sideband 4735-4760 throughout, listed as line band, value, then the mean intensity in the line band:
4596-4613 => 1.2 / 2.08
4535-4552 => 1.8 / 2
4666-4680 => 0.6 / 2.15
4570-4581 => 0.9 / 2.04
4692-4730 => 1.4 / 2.17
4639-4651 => 0.6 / 2.12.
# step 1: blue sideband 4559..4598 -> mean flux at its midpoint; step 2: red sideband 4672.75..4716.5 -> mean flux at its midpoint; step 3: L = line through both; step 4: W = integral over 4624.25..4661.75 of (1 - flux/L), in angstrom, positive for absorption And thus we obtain -2.9 angstrom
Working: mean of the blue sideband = 2.09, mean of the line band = 2.24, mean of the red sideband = 2.07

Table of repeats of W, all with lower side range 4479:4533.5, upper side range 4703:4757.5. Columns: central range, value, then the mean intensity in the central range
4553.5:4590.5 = 1.4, 2.13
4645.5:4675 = 0.9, 2.16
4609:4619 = 0.7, 2.07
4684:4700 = 1.9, 1.97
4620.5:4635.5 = -0.8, 2.34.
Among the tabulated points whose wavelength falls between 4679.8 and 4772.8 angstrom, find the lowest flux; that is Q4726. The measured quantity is 1.573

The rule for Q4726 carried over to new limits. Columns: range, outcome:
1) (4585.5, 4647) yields 1.621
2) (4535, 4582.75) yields 1.373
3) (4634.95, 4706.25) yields 1.442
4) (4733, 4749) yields 1.707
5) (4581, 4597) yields 1.903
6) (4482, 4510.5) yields 1.787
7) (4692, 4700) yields 1.794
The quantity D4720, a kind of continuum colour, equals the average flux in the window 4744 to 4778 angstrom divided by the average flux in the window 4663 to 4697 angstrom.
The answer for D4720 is 1.1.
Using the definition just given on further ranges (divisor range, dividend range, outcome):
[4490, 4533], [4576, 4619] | 0.97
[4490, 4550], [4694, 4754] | 1.02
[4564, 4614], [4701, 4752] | 1.06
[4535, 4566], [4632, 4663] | 1.05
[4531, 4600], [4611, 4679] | 1.06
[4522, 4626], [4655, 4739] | 1.01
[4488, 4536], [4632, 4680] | 1.00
